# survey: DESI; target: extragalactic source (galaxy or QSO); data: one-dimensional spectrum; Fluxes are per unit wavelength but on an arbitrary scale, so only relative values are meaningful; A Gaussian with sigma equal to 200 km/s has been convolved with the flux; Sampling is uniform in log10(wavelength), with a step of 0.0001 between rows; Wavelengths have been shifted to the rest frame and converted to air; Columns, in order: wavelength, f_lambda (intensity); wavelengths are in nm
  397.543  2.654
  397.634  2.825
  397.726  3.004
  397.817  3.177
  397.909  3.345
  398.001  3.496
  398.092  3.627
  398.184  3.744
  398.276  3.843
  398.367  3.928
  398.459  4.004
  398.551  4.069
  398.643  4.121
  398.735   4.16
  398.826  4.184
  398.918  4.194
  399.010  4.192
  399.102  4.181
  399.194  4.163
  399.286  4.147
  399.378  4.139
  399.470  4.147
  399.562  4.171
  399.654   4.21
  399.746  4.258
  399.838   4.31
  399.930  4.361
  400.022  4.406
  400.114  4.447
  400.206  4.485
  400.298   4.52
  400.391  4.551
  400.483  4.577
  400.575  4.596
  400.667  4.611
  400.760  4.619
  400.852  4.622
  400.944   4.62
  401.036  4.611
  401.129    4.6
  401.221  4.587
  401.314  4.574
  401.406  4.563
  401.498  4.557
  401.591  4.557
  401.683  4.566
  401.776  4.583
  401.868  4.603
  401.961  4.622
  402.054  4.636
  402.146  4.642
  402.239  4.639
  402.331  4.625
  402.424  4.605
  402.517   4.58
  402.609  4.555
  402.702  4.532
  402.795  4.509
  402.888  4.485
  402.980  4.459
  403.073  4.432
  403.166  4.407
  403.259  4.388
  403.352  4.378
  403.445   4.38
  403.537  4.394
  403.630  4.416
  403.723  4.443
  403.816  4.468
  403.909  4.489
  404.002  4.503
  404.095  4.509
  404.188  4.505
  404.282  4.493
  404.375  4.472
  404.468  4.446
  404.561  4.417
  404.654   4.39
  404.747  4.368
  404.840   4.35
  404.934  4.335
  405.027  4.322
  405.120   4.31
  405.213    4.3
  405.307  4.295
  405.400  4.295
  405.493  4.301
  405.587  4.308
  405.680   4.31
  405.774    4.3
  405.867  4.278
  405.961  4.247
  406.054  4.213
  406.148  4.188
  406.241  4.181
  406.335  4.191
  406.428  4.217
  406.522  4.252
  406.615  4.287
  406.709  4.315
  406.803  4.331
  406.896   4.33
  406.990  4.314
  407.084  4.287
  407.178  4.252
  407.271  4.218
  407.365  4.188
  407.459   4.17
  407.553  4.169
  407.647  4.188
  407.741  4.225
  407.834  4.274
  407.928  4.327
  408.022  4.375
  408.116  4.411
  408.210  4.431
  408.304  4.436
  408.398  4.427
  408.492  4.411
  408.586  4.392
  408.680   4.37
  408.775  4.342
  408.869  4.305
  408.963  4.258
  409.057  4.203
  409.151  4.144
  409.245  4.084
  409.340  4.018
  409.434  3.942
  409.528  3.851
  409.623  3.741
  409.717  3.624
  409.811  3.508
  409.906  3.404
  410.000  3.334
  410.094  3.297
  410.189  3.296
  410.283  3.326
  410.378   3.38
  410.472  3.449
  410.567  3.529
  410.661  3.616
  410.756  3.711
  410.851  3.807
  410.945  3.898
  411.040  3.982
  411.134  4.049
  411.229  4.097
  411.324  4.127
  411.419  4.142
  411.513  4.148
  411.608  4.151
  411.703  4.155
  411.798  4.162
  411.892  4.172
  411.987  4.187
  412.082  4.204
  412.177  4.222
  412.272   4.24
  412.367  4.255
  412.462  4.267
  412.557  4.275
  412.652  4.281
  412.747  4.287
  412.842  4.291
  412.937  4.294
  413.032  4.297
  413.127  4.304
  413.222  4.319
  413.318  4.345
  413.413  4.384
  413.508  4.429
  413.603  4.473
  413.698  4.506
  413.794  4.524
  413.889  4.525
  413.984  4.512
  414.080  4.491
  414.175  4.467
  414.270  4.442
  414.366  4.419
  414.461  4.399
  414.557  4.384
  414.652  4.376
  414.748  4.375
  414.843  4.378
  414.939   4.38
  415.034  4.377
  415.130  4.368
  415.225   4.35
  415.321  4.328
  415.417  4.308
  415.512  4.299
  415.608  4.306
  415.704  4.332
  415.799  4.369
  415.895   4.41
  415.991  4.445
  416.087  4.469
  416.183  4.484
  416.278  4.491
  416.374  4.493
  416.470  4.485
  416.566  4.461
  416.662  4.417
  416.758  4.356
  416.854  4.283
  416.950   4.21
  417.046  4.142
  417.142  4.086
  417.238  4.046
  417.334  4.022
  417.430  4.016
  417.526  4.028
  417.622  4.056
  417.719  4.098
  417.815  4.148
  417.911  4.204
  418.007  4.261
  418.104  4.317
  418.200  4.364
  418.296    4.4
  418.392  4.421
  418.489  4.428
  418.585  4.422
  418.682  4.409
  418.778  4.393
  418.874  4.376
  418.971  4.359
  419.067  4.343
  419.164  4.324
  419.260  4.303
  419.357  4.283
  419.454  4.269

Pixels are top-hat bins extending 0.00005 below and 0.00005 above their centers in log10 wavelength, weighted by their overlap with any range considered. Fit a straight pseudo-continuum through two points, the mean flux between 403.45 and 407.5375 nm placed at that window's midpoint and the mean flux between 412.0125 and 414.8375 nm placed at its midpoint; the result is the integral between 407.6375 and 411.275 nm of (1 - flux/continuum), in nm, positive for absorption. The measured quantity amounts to 0.33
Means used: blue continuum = 4.33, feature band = 3.96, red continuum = 4.36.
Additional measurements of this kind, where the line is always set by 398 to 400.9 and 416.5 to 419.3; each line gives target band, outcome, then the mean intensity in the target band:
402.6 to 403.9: -0.06 nm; 4.44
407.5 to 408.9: -0.03 nm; 4.34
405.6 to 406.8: 0.00 nm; 4.25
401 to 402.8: -0.15 nm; 4.59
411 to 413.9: 0.00 nm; 4.26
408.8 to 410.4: 0.18 nm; 3.76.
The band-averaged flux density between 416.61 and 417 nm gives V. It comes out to 4.32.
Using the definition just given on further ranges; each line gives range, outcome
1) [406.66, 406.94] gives 4.32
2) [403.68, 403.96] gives 4.47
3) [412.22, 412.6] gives 4.26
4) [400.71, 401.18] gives 4.61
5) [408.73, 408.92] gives 4.33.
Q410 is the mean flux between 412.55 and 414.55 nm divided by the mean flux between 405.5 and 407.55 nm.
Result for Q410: 1.03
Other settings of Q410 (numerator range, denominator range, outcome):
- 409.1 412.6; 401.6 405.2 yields 0.87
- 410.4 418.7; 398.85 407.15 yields 0.97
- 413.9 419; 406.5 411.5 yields 1.07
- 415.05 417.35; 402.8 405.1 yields 0.98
